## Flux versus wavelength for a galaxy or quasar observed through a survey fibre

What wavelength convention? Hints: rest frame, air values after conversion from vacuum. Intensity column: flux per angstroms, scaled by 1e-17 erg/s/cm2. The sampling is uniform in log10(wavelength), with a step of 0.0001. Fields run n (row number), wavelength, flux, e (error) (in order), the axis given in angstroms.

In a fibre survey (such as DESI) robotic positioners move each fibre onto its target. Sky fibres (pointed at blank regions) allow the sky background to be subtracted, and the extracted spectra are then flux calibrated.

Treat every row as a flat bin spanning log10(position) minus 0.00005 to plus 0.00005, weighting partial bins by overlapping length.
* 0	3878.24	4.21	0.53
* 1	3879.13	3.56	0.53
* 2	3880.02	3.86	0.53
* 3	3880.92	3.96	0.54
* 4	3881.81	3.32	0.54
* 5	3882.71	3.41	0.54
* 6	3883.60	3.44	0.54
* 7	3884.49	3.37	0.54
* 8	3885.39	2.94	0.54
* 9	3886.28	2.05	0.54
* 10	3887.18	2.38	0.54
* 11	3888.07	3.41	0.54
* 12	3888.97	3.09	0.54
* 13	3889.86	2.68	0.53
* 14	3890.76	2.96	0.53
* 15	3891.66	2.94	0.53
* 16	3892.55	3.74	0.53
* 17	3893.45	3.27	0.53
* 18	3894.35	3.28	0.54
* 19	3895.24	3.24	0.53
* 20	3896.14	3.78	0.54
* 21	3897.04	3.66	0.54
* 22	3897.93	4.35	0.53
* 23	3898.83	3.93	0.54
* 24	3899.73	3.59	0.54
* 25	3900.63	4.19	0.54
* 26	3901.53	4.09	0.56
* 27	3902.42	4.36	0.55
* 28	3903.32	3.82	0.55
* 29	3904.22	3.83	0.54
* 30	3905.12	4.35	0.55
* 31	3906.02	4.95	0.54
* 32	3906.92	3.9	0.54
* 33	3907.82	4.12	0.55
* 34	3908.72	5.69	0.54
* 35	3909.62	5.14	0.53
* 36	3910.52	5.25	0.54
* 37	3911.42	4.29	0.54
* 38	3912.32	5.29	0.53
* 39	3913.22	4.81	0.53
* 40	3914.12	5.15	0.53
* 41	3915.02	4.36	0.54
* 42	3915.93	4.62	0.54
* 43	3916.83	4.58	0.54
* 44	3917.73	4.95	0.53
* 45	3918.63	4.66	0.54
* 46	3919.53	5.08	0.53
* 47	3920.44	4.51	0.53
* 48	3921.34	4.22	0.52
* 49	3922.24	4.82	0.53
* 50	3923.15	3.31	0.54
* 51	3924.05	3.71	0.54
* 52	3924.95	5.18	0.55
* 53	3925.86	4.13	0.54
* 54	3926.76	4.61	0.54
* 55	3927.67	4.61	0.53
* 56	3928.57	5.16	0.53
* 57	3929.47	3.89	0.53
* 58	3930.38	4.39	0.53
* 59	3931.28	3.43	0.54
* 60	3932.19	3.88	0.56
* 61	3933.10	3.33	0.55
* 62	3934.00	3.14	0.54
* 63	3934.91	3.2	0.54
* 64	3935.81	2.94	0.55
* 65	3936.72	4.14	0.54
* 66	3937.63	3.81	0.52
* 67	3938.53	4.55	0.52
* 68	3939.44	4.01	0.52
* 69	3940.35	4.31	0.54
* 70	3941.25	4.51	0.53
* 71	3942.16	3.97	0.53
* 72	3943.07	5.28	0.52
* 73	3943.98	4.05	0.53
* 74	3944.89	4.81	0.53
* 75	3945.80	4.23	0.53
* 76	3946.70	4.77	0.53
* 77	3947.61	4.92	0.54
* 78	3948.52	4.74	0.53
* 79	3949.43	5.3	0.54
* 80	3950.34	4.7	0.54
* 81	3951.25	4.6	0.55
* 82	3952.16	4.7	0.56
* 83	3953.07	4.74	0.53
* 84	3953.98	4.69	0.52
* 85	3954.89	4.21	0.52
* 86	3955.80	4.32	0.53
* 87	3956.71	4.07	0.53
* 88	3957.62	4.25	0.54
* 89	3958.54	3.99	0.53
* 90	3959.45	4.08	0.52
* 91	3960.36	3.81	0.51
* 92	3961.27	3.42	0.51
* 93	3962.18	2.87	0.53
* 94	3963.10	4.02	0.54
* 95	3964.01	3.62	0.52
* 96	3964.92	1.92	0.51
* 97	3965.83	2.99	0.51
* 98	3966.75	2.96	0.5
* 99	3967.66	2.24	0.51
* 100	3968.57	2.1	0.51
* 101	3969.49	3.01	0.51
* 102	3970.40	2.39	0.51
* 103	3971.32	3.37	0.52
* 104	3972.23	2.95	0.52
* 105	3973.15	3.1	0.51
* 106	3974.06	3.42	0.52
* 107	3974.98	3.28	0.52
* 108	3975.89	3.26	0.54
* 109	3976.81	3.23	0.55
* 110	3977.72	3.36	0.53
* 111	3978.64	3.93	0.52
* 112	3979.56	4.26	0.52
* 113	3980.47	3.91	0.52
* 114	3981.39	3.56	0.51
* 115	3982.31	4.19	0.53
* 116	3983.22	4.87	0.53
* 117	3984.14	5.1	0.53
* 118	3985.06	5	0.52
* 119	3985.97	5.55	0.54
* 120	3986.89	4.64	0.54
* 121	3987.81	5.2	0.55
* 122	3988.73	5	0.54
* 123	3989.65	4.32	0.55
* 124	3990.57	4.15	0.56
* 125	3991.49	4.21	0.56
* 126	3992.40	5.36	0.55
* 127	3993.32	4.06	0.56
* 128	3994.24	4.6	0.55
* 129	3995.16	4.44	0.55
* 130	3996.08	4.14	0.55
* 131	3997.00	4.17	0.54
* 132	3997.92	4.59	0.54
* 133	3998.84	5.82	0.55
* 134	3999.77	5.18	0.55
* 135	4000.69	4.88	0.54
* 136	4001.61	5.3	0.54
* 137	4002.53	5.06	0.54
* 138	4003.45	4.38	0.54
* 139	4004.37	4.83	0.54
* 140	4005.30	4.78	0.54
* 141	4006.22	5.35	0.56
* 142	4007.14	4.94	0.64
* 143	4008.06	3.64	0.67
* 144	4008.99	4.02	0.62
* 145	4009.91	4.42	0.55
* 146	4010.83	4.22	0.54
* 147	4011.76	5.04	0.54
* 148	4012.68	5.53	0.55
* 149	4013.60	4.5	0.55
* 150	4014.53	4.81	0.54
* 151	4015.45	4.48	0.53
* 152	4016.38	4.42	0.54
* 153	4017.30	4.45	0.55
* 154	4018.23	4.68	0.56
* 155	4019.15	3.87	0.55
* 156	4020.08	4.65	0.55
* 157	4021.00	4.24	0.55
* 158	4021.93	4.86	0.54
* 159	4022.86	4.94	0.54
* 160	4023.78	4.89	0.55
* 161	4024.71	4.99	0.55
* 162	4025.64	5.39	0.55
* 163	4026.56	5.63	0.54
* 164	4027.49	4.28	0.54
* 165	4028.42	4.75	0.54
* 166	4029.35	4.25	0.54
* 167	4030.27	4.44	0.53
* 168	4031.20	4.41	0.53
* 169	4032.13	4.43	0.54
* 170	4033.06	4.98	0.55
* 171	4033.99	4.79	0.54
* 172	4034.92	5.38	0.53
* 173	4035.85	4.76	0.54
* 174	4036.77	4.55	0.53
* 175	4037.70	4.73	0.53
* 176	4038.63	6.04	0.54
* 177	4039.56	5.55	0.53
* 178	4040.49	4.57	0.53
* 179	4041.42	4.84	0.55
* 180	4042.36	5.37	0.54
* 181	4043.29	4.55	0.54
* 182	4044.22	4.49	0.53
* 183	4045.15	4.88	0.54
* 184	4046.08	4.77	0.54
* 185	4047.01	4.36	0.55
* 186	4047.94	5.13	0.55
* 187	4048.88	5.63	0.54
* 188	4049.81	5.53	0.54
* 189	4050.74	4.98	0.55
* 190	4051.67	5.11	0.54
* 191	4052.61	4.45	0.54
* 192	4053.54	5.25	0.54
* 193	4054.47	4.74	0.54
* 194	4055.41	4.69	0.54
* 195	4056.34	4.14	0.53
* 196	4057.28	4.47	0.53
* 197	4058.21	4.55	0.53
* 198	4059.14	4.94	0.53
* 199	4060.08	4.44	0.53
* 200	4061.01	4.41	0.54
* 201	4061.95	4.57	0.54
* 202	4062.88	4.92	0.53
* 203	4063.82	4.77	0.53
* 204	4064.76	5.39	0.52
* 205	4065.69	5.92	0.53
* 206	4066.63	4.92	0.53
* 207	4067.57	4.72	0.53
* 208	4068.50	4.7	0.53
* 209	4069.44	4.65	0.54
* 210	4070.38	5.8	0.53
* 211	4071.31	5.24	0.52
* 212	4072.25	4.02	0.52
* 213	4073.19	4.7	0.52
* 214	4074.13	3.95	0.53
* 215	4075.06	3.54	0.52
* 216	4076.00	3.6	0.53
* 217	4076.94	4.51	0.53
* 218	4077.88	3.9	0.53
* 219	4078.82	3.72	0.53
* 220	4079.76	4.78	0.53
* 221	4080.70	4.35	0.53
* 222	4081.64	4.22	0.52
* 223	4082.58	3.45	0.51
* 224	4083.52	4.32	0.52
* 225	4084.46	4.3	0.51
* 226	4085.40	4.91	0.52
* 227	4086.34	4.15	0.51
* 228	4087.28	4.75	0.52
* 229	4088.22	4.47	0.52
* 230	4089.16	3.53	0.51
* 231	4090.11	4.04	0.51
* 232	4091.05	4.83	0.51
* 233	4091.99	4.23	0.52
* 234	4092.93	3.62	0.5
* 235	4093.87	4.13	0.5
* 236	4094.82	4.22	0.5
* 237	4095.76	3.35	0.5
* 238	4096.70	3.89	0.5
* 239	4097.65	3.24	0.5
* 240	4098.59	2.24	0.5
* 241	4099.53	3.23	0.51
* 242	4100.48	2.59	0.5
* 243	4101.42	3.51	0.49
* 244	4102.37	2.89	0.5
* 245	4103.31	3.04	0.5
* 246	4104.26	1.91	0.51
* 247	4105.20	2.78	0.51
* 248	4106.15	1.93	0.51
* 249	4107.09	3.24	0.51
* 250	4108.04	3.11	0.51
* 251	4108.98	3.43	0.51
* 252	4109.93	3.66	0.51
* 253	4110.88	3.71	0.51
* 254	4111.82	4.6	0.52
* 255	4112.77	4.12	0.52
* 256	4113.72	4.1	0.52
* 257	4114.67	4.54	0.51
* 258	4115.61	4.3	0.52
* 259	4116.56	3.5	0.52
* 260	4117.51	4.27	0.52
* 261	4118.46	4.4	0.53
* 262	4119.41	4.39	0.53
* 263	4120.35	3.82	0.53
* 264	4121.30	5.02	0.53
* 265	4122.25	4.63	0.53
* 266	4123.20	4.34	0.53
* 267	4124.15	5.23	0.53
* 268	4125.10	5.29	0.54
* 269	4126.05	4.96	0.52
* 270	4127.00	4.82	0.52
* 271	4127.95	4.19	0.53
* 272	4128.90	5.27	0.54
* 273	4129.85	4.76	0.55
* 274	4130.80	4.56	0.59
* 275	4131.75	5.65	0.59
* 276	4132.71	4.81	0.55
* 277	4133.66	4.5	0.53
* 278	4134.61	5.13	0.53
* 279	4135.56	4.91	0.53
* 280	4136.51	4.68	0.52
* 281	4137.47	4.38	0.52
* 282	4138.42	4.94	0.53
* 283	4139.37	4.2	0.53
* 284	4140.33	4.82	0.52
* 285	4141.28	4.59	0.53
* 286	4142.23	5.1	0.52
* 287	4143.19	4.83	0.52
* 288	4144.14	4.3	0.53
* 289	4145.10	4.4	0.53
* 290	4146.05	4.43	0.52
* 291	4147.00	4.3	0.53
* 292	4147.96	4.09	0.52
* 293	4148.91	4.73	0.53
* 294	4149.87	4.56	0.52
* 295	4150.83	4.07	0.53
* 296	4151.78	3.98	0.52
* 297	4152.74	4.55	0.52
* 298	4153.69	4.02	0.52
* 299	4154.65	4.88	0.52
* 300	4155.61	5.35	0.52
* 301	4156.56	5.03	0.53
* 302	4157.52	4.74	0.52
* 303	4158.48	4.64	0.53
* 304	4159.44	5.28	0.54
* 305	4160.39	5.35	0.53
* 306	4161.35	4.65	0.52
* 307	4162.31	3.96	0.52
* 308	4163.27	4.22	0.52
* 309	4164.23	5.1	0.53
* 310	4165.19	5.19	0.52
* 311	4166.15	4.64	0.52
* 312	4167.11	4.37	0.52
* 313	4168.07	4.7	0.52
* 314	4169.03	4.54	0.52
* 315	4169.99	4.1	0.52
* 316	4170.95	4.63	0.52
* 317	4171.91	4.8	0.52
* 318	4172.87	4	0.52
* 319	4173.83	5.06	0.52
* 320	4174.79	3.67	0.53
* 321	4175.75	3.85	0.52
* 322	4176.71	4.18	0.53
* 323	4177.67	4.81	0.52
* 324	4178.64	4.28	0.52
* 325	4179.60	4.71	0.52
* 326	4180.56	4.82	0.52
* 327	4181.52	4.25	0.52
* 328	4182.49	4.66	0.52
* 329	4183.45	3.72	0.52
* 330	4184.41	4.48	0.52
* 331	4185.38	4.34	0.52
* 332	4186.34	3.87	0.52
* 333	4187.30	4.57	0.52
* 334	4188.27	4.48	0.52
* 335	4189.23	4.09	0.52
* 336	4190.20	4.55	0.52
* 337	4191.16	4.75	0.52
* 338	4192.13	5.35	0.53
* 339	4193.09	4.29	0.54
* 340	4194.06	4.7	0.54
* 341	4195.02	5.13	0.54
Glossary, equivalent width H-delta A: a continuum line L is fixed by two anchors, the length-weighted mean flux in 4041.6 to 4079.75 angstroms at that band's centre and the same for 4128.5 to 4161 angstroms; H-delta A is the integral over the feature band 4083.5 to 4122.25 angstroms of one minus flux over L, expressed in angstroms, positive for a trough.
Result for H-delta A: 7.72 angstroms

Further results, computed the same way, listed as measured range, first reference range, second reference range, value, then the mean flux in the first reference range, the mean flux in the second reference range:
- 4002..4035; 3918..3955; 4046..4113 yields -3.37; 4.33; 4.19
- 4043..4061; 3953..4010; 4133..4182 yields -2.13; 4.08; 4.58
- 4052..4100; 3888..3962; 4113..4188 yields 0.96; 4.21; 4.56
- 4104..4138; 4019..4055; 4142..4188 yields 2.67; 4.87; 4.51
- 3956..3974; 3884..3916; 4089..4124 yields 2.83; 3.91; 3.7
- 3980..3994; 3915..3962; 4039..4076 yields -0.34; 4.29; 4.8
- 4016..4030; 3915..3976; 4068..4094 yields -1.73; 3.99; 4.3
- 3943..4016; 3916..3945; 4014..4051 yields 4.66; 4.22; 4.82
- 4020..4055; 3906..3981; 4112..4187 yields -4.85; 4.07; 4.56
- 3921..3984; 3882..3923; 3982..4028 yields 6.22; 4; 4.72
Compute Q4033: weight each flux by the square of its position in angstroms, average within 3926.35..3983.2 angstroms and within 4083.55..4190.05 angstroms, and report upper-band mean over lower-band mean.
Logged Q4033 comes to 1.2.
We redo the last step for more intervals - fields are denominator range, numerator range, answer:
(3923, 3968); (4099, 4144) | 1.13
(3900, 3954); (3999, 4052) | 1.15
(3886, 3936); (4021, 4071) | 1.29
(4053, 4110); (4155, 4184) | 1.17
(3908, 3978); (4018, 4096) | 1.21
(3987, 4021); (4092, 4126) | 0.85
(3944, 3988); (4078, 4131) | 1.09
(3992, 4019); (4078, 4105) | 0.84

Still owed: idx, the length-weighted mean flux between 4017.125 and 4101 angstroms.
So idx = 4.54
